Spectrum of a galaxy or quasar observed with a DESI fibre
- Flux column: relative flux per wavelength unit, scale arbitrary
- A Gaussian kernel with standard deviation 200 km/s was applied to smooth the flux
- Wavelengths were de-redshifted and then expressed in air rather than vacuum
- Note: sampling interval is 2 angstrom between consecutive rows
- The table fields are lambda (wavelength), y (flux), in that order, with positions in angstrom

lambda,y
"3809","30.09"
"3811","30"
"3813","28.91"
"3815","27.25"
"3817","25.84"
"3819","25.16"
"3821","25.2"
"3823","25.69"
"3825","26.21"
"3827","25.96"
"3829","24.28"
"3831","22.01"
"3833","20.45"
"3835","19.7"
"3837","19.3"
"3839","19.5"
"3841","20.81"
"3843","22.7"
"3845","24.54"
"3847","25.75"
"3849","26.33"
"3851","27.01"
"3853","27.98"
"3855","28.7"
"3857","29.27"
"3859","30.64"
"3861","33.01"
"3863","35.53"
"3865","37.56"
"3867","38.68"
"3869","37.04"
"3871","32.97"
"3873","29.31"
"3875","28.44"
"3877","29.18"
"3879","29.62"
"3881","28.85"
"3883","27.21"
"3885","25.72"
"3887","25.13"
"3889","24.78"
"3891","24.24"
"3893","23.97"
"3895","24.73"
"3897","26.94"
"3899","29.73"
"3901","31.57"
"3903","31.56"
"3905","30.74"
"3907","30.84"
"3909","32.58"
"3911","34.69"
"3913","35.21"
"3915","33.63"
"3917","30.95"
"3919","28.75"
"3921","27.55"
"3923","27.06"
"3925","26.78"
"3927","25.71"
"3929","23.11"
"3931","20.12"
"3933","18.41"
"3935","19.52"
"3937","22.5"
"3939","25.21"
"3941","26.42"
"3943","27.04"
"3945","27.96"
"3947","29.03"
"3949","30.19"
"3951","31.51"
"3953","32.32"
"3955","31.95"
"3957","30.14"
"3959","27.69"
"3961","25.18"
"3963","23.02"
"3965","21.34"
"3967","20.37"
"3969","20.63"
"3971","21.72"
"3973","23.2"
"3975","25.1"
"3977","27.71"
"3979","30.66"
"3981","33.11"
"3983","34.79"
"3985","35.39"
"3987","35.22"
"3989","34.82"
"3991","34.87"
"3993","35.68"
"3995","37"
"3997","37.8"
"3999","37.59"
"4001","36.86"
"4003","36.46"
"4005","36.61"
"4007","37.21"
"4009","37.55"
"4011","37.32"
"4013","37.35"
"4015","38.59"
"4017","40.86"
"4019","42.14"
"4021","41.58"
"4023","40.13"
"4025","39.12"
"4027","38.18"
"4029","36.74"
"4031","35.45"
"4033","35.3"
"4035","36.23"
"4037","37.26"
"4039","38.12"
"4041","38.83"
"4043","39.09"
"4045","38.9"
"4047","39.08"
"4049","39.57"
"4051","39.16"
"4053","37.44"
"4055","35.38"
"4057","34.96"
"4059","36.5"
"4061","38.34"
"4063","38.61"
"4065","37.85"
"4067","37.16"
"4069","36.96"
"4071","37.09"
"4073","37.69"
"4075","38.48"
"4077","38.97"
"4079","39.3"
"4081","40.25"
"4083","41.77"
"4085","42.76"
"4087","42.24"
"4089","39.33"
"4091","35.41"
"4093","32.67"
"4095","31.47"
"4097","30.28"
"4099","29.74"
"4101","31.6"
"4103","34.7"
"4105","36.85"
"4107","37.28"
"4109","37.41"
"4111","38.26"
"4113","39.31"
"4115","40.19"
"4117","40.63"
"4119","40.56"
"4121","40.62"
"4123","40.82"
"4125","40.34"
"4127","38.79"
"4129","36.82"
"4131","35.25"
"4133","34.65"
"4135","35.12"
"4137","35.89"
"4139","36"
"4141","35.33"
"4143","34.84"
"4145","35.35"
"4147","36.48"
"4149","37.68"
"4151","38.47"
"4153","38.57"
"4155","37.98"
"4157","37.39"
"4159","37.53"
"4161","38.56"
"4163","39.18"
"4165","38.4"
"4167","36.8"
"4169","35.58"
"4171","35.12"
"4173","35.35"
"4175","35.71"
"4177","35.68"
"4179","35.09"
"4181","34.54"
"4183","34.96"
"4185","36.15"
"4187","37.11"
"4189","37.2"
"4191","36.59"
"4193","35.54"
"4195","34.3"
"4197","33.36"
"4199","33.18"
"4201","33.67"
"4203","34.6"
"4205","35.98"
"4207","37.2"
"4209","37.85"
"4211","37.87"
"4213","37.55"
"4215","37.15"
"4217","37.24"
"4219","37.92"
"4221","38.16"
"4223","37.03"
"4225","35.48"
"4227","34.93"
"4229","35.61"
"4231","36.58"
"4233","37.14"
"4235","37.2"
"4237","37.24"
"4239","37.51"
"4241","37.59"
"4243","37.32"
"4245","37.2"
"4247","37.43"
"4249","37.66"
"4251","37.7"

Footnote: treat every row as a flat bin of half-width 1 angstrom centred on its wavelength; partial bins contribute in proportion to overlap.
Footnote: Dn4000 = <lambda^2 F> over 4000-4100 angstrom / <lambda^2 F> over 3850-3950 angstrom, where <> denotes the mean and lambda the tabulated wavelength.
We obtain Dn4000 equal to 1.4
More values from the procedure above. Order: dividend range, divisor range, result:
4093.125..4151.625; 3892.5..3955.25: 1.44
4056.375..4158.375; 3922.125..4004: 1.40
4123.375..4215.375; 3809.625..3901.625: 1.56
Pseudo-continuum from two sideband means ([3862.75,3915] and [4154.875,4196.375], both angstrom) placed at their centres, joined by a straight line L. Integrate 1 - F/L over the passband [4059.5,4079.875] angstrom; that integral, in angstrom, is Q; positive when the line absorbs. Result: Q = -2.3 angstrom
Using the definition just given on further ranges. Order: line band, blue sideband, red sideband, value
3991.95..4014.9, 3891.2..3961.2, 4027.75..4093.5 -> -2.27 angstrom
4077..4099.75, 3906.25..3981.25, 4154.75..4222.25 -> -3.16 angstrom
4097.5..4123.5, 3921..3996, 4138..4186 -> -2.30 angstrom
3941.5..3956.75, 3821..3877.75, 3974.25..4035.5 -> 1.48 angstrom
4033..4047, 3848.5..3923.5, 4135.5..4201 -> -1.92 angstrom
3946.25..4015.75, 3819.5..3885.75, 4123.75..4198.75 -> -0.81 angstrom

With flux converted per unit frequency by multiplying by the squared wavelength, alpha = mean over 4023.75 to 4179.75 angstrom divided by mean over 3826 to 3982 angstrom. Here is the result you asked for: 1.5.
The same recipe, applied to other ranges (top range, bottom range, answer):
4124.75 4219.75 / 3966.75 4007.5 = 1.24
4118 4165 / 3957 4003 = 1.35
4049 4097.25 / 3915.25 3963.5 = 1.51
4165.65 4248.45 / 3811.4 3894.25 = 1.59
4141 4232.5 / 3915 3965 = 1.54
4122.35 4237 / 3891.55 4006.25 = 1.40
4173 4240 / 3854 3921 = 1.40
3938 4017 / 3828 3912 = 1.18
